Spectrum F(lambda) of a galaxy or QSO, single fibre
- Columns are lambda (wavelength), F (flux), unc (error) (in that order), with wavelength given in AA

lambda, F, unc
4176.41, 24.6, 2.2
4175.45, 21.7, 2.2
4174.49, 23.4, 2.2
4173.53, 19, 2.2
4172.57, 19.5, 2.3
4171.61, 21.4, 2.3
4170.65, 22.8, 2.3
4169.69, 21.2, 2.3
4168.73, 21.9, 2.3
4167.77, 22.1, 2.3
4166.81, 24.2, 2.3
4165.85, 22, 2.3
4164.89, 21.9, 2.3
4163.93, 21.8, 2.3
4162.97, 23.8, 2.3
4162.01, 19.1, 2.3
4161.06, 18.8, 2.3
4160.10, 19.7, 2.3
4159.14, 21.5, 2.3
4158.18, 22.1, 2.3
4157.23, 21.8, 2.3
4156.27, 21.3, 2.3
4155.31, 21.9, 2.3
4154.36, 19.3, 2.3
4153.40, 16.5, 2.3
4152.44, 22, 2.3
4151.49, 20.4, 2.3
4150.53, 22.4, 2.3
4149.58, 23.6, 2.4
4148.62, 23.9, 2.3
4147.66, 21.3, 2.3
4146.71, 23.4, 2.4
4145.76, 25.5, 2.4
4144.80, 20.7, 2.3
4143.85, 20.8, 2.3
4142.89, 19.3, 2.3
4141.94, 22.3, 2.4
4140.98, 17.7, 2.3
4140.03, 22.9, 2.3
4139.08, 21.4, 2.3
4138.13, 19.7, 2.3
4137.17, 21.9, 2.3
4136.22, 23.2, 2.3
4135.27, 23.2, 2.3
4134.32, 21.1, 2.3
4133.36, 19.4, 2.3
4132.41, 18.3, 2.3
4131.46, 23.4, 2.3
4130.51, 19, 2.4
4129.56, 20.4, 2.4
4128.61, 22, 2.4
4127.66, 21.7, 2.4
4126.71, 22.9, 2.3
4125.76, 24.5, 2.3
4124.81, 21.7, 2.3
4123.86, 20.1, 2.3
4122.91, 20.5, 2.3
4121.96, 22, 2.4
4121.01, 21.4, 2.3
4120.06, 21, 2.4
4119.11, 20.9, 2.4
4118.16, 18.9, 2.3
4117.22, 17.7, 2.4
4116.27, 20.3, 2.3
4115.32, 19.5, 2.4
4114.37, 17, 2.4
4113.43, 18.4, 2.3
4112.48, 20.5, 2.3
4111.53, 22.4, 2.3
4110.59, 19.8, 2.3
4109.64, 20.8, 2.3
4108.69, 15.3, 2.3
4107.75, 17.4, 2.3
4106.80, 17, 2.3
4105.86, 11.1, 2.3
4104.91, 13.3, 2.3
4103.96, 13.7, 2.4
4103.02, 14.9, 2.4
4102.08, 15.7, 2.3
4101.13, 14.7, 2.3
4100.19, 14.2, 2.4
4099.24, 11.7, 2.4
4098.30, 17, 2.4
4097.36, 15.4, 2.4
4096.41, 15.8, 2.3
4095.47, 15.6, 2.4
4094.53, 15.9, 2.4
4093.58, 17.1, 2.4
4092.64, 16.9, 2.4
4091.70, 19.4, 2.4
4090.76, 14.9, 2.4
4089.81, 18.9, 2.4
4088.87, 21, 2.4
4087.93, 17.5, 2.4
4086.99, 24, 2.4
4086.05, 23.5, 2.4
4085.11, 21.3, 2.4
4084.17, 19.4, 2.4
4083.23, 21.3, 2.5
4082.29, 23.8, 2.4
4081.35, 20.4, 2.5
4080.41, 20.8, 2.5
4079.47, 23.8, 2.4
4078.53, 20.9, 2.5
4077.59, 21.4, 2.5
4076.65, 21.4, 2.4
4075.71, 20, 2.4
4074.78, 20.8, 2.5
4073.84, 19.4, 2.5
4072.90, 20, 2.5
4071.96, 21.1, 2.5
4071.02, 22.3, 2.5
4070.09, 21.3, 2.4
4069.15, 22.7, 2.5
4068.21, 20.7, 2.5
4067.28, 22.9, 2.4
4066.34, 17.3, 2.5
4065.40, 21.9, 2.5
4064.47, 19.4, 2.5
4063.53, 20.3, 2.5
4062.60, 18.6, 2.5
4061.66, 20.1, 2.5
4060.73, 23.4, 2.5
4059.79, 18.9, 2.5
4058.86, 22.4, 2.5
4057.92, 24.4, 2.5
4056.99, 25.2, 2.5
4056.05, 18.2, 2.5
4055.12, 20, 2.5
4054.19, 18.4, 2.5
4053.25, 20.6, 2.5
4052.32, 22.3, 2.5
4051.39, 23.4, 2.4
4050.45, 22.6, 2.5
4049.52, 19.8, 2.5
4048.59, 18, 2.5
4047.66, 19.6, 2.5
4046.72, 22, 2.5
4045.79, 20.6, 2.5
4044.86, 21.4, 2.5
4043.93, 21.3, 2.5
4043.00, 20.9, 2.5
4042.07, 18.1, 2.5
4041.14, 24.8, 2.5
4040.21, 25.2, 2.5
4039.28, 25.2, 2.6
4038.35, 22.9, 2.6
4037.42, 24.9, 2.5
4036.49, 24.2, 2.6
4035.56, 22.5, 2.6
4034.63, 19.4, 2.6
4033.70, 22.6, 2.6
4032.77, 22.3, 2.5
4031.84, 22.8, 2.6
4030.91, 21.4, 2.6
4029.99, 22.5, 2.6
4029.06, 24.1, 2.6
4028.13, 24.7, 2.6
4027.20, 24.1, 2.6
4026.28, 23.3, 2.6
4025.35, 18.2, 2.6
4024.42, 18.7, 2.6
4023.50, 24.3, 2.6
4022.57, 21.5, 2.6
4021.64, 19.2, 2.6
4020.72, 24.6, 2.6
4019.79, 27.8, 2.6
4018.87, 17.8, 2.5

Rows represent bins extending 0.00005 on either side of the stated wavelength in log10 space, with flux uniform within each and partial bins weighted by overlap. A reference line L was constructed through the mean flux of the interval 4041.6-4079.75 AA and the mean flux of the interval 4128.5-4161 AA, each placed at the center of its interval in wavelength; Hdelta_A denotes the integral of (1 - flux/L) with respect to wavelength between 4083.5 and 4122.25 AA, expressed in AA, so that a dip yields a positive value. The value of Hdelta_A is 5.9 AA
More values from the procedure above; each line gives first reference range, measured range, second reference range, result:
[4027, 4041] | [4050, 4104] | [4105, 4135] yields 4.7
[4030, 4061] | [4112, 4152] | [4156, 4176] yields 0.9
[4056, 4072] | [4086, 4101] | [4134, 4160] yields 2.9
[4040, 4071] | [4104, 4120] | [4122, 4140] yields 2.4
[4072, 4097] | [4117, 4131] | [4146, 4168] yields -0.2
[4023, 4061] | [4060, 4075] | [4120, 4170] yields 0.7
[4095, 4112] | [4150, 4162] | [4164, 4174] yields -0.1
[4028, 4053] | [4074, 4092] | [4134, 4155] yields 0.9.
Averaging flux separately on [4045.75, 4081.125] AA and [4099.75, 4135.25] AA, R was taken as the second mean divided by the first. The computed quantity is 0.91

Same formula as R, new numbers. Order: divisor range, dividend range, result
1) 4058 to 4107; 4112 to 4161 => 1.10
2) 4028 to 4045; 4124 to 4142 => 0.94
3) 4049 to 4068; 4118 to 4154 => 1.02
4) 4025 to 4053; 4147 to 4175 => 0.97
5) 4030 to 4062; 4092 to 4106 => 0.69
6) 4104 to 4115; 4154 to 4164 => 1.21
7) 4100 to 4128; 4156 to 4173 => 1.15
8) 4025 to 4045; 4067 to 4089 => 0.94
